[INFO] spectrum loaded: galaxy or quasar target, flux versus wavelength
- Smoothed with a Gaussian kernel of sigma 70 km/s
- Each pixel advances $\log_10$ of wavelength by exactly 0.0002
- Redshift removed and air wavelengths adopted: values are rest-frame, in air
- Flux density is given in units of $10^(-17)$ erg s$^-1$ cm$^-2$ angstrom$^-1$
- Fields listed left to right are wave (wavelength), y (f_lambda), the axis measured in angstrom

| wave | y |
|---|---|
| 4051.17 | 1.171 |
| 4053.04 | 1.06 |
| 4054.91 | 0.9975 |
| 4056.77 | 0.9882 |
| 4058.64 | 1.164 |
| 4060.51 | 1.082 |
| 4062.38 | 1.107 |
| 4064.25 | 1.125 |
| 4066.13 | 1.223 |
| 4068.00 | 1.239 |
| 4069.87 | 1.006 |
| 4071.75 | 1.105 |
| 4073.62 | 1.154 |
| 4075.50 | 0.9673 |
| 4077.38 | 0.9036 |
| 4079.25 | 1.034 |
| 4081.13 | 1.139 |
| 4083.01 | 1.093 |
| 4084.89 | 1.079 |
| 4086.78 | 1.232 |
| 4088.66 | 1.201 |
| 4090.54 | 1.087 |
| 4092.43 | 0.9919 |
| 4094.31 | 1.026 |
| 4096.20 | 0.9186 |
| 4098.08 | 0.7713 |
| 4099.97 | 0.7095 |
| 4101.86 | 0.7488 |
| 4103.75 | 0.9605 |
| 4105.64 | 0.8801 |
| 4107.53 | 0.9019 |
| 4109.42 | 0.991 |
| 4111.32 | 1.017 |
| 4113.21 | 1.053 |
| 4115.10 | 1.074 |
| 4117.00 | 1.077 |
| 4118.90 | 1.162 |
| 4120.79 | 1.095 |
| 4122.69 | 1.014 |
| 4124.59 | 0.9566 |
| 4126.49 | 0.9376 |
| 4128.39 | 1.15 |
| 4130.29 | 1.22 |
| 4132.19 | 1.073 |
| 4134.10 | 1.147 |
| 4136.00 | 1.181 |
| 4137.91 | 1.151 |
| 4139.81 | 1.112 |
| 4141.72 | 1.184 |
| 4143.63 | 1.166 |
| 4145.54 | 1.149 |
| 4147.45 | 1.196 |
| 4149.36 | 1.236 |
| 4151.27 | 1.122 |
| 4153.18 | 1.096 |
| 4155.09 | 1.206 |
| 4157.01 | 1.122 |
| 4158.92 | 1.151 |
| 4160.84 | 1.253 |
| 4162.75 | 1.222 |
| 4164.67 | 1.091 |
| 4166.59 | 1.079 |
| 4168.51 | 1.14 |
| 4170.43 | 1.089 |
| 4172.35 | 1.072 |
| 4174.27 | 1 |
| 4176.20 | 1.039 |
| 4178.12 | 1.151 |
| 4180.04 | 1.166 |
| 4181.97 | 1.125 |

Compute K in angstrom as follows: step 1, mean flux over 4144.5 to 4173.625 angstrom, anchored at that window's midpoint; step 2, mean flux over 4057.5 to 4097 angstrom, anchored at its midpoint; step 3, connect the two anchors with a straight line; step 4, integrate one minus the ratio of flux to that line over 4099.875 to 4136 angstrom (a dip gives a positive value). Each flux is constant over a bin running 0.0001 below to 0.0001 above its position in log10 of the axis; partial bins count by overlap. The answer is 3.2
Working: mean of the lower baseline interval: 1.09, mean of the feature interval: 1.02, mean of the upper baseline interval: 1.15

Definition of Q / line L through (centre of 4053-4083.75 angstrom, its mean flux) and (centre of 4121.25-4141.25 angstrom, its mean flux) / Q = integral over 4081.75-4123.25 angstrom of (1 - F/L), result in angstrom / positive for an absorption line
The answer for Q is 3.24 angstrom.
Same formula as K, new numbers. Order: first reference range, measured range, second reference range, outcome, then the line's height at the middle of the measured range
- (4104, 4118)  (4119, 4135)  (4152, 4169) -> -0.5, 1.05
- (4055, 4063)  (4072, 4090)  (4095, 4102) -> -3.3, 0.922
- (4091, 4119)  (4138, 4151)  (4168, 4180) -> -1.8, 1.03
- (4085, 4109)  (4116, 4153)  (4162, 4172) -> -2.8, 1.04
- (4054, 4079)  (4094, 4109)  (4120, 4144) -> 3.2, 1.09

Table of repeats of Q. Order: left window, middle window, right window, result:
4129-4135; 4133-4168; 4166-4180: -1.2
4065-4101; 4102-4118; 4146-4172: 1.5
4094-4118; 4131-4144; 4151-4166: -1.0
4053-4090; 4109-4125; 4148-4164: 1.2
